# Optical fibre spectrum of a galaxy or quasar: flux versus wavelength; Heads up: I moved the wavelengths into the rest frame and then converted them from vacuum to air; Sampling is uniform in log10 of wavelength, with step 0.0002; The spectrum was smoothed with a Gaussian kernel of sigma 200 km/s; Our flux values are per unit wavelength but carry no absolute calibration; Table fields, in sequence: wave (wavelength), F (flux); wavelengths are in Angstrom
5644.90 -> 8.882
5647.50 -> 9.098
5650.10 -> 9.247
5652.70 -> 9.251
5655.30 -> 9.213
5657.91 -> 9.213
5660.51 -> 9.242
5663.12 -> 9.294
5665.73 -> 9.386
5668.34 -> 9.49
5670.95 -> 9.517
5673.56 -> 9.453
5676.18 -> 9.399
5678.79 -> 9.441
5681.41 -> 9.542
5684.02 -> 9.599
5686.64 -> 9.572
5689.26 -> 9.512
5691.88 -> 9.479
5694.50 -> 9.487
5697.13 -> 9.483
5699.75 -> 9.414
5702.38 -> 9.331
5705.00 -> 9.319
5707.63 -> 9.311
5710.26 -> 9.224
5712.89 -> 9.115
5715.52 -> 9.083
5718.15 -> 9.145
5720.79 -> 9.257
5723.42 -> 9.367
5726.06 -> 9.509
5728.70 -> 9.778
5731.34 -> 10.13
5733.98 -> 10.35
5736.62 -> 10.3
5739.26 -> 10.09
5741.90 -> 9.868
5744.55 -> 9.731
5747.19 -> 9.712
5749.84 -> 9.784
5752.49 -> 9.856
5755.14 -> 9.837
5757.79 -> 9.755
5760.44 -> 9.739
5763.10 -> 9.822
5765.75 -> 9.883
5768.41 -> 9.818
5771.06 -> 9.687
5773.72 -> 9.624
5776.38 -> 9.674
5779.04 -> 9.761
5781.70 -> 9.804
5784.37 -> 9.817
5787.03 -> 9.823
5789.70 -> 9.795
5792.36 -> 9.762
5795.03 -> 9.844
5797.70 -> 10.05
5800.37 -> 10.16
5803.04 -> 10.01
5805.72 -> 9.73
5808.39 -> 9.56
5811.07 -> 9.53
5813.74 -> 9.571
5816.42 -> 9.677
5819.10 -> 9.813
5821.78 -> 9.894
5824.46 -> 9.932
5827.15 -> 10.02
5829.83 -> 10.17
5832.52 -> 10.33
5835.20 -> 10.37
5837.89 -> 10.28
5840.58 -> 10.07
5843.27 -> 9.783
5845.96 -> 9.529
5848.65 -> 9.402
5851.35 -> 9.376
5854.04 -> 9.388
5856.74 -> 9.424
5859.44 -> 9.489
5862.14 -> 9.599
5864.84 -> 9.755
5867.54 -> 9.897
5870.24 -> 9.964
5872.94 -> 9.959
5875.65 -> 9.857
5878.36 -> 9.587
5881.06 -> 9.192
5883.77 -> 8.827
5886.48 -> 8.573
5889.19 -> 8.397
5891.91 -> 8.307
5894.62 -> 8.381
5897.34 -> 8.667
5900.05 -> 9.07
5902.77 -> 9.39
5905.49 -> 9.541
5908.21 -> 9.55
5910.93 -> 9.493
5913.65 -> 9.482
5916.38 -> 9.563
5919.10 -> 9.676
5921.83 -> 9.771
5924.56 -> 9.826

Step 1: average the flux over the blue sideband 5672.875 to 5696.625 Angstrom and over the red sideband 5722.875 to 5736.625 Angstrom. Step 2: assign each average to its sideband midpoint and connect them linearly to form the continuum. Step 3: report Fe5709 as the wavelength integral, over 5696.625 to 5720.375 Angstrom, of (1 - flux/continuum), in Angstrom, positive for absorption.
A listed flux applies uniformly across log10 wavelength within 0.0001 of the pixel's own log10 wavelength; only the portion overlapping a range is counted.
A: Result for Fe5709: 1.1 Angstrom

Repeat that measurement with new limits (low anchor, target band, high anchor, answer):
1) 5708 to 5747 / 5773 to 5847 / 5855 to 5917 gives -3.25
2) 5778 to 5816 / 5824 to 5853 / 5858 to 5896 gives -1.22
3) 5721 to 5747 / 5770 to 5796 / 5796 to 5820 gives 0.15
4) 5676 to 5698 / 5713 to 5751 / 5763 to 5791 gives -0.25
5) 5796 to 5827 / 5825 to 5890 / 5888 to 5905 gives -2.87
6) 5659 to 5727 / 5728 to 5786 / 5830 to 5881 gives -1.94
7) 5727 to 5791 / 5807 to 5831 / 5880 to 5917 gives -0.77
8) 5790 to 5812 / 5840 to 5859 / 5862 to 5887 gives 0.21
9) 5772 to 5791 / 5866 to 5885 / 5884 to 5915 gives -1.00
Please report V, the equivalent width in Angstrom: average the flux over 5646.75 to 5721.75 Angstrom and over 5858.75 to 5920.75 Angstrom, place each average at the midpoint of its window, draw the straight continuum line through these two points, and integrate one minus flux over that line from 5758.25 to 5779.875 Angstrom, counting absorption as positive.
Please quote -1.0 Angstrom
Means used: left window 9.35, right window 9.31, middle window 9.75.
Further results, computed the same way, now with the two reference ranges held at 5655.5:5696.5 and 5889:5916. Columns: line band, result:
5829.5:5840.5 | -1.3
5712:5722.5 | 0.2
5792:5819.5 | -1.7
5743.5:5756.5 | -0.7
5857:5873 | -1.1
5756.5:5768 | -0.6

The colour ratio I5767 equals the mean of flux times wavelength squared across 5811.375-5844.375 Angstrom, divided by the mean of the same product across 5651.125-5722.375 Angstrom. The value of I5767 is 1.1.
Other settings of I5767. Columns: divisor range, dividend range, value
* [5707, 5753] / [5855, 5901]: 1.01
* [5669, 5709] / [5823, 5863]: 1.09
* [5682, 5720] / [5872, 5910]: 1.04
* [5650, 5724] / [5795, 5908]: 1.08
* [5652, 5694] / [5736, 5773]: 1.07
